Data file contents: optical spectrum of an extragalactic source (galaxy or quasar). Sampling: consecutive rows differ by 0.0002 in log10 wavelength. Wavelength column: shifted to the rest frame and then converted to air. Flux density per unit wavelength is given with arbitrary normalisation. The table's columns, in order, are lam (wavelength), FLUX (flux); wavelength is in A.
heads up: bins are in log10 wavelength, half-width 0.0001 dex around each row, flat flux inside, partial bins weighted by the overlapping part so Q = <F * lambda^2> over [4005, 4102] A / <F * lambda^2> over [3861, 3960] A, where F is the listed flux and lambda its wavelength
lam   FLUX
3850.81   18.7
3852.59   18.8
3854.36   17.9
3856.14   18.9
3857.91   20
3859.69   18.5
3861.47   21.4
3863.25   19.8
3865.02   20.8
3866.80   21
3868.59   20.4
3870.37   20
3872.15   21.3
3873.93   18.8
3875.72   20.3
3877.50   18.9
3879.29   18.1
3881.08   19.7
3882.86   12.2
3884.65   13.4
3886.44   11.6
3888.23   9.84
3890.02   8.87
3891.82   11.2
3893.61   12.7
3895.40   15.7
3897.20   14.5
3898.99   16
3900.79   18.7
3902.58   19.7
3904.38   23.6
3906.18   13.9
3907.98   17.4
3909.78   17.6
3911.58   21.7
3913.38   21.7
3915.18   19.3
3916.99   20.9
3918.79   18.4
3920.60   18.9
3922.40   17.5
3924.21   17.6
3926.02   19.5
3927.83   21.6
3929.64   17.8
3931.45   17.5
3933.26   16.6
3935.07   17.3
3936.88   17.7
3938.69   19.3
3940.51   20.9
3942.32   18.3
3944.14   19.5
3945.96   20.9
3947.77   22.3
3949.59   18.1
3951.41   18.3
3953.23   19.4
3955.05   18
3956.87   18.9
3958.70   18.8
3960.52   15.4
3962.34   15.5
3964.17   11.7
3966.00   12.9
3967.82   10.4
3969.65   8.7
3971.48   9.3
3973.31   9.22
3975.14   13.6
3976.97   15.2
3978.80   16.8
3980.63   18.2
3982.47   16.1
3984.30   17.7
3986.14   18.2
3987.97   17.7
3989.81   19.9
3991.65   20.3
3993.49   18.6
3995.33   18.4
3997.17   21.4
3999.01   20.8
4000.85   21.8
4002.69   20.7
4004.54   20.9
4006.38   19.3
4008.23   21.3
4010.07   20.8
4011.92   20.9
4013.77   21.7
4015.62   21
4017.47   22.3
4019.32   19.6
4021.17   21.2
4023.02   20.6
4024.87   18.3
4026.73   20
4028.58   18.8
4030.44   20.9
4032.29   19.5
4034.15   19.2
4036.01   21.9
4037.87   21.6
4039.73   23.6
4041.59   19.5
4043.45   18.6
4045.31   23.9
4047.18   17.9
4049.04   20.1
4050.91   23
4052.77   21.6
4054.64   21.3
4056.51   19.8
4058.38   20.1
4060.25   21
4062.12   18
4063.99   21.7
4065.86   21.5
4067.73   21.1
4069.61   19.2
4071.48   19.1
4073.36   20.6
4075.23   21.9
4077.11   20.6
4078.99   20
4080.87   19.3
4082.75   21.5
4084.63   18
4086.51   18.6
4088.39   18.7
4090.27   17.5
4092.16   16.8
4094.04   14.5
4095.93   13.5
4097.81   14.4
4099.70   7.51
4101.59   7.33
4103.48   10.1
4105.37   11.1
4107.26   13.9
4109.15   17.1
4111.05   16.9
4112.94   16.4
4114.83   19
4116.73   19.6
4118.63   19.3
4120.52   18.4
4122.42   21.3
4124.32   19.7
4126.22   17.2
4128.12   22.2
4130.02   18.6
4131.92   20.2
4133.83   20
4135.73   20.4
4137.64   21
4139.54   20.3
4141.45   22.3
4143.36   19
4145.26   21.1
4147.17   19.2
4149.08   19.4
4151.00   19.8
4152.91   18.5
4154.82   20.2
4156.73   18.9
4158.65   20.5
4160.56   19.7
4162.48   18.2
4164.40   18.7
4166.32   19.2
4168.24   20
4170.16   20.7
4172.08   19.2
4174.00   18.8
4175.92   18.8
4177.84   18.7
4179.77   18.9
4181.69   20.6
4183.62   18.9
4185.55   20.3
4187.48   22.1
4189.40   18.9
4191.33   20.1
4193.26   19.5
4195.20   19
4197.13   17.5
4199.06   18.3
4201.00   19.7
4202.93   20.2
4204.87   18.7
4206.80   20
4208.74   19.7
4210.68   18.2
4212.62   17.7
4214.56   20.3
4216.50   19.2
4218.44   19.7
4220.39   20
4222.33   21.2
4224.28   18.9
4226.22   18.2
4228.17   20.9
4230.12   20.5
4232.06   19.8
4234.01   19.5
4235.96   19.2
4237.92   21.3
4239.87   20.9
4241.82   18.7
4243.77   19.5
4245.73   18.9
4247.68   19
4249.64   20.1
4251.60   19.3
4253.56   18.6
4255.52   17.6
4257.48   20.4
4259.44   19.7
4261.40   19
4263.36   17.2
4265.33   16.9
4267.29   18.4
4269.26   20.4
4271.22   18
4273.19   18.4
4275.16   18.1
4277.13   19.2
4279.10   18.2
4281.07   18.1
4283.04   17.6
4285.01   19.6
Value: 1.2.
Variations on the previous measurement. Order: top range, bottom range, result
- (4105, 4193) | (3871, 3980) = 1.28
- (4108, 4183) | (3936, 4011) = 1.20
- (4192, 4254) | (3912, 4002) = 1.26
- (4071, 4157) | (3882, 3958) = 1.14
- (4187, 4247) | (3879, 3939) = 1.34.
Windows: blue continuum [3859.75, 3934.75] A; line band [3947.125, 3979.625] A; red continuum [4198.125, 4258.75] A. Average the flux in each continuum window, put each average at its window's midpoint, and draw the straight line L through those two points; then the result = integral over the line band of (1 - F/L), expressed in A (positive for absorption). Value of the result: 5.4 A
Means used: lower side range 17.7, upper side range 19.5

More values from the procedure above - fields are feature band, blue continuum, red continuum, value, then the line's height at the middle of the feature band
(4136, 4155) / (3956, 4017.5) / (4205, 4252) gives -1.24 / 18.9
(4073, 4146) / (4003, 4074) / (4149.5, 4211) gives 7.88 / 20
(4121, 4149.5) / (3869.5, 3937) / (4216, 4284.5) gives -2.40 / 18.5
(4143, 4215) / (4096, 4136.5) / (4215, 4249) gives -4.34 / 18.3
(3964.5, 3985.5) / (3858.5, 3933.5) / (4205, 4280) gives 5.35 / 18.1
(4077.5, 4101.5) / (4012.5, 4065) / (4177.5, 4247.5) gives 4.56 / 20.3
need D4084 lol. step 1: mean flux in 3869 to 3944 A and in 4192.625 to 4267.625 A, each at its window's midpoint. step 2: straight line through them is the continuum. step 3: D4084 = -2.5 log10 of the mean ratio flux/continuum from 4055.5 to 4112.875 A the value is 0.067 mag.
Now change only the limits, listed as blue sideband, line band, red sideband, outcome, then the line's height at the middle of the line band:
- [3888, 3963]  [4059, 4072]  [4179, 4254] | -0.088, 18.7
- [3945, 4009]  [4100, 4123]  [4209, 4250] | 0.190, 18.5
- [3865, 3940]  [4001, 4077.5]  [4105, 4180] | -0.120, 18.5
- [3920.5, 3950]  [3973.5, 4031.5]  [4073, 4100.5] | -0.060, 18.3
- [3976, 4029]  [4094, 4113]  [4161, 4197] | 0.462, 19.5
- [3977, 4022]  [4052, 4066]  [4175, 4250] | -0.048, 19.7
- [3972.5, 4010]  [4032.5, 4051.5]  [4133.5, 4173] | -0.109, 18.8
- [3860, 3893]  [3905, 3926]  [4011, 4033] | -0.045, 18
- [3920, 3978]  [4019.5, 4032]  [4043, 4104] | -0.122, 17.8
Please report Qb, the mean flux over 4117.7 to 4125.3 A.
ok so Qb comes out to 19.7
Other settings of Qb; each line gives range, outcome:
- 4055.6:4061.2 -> 20.3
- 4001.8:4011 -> 20.6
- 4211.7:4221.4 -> 19.4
